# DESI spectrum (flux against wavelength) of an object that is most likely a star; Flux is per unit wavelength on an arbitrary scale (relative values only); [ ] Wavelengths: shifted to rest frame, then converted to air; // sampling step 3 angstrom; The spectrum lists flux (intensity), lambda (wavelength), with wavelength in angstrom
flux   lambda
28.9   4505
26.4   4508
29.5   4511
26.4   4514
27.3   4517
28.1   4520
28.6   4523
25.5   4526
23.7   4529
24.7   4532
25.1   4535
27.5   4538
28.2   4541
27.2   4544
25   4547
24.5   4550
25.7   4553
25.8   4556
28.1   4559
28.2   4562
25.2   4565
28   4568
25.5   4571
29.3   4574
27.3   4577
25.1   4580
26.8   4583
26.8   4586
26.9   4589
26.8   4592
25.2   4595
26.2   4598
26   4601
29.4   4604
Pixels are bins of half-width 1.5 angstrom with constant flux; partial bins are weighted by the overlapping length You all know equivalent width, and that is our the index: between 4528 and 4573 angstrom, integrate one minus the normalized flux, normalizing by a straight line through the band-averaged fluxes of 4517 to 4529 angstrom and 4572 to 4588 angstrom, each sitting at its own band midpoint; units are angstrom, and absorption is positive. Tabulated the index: 1.2 angstrom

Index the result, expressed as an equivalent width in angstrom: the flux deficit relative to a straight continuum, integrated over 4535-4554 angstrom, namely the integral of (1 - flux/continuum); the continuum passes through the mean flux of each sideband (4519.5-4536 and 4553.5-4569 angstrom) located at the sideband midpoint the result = 0.08 angstrom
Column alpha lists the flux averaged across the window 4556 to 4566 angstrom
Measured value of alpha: 27.1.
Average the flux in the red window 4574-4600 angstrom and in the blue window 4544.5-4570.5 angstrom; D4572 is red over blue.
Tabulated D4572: 1.0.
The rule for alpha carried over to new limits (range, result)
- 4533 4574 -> 26.5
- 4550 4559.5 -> 26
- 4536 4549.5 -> 26.7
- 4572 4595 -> 26.8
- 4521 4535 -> 25.7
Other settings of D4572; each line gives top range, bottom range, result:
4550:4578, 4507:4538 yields 1.01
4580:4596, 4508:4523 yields 0.95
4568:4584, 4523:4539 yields 1.05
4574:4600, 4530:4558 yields 1.02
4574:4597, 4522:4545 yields 1.01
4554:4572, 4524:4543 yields 1.04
